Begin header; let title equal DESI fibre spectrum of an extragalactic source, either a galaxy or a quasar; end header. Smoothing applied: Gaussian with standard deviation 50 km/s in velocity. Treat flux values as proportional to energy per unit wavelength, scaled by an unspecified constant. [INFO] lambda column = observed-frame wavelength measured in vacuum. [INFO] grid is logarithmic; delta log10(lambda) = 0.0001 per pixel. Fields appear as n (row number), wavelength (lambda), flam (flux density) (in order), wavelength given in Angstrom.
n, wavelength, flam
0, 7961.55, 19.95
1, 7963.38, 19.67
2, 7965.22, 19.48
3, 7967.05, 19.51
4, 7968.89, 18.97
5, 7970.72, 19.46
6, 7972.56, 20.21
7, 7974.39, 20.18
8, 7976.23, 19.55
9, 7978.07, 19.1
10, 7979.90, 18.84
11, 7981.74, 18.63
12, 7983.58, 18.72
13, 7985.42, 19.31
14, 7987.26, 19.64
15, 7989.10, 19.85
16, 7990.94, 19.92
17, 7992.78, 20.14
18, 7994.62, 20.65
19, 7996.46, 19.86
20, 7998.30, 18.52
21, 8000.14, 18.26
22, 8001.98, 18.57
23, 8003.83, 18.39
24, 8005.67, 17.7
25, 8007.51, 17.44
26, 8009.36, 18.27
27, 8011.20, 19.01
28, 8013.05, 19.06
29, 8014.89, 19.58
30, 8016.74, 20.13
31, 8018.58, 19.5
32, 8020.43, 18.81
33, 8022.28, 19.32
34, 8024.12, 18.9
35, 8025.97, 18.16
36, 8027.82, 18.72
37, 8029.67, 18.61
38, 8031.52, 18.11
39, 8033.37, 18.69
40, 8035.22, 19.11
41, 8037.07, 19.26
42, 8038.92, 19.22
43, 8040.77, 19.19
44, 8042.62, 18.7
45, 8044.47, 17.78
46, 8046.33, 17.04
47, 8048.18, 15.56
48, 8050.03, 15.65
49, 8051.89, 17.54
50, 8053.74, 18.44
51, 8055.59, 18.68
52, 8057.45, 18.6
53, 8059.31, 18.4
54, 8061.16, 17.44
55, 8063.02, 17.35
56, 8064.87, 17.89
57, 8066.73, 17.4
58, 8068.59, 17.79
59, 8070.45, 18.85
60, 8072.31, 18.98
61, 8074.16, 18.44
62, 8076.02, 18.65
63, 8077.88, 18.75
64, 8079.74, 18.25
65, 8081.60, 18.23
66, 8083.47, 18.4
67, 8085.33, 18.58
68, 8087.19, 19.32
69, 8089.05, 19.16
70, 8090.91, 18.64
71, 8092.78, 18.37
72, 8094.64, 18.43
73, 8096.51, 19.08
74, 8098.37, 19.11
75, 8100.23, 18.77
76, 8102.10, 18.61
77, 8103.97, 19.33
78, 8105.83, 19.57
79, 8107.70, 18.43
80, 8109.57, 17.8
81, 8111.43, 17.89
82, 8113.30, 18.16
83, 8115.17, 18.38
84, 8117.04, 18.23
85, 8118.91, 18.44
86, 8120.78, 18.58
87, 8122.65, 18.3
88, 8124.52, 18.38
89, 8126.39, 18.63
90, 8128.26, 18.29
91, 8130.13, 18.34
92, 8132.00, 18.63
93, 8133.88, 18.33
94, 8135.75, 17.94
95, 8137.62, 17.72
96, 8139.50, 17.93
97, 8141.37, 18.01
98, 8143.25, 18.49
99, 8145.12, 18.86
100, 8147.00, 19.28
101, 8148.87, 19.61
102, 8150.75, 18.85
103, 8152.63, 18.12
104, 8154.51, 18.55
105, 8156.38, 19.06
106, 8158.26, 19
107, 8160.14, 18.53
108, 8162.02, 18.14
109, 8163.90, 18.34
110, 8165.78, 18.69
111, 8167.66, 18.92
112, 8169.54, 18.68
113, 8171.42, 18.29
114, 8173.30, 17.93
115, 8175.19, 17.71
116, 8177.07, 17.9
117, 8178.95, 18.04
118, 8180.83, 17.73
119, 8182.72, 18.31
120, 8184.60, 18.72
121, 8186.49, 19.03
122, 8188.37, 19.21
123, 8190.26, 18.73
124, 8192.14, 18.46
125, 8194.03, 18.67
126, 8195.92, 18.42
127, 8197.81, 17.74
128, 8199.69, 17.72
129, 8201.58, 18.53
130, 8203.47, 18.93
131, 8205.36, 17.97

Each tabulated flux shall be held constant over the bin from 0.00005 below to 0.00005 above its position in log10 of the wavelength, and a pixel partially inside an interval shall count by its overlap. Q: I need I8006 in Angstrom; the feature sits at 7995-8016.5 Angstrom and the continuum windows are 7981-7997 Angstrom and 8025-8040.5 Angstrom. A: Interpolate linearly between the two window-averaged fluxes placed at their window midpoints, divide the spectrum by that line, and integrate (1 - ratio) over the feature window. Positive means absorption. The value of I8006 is 0.66 Angstrom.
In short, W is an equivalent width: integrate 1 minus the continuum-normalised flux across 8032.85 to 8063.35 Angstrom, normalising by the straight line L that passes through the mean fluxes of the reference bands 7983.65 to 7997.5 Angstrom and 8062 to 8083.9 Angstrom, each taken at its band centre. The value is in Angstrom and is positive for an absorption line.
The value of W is 1.1 Angstrom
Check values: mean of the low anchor 19.8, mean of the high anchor 18.2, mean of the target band 18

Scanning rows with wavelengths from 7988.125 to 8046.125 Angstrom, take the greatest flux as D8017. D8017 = 20.65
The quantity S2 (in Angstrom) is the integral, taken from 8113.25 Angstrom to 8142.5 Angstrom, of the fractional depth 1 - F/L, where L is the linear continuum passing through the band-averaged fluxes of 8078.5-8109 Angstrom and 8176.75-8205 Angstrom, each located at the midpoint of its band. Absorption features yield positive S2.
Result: 0.6 Angstrom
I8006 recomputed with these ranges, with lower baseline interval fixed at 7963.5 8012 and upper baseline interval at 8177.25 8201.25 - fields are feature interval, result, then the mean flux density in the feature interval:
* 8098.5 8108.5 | -0.1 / 19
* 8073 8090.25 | 0.1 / 18.7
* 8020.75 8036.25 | 0.2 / 18.7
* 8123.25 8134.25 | 0.1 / 18.4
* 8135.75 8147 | 0.2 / 18.3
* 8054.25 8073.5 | 0.7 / 18.2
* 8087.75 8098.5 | 0.0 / 18.8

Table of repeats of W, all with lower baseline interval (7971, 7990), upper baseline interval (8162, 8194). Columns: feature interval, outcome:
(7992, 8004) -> 0.0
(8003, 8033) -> 0.7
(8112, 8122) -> 0.2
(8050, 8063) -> 0.7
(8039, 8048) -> 0.5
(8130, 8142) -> 0.3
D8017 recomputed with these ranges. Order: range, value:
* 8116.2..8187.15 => 19.61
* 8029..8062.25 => 19.26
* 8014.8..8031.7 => 20.13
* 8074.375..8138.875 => 19.57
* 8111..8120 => 18.44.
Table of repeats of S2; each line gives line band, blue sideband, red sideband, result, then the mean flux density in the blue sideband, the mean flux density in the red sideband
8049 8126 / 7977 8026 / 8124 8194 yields 1.5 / 19.1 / 18.5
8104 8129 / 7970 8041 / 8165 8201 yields 0.3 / 19.1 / 18.4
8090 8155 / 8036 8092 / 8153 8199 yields -0.7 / 18.2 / 18.4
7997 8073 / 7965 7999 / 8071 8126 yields 2.9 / 19.5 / 18.6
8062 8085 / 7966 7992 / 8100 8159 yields 0.7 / 19.4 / 18.5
